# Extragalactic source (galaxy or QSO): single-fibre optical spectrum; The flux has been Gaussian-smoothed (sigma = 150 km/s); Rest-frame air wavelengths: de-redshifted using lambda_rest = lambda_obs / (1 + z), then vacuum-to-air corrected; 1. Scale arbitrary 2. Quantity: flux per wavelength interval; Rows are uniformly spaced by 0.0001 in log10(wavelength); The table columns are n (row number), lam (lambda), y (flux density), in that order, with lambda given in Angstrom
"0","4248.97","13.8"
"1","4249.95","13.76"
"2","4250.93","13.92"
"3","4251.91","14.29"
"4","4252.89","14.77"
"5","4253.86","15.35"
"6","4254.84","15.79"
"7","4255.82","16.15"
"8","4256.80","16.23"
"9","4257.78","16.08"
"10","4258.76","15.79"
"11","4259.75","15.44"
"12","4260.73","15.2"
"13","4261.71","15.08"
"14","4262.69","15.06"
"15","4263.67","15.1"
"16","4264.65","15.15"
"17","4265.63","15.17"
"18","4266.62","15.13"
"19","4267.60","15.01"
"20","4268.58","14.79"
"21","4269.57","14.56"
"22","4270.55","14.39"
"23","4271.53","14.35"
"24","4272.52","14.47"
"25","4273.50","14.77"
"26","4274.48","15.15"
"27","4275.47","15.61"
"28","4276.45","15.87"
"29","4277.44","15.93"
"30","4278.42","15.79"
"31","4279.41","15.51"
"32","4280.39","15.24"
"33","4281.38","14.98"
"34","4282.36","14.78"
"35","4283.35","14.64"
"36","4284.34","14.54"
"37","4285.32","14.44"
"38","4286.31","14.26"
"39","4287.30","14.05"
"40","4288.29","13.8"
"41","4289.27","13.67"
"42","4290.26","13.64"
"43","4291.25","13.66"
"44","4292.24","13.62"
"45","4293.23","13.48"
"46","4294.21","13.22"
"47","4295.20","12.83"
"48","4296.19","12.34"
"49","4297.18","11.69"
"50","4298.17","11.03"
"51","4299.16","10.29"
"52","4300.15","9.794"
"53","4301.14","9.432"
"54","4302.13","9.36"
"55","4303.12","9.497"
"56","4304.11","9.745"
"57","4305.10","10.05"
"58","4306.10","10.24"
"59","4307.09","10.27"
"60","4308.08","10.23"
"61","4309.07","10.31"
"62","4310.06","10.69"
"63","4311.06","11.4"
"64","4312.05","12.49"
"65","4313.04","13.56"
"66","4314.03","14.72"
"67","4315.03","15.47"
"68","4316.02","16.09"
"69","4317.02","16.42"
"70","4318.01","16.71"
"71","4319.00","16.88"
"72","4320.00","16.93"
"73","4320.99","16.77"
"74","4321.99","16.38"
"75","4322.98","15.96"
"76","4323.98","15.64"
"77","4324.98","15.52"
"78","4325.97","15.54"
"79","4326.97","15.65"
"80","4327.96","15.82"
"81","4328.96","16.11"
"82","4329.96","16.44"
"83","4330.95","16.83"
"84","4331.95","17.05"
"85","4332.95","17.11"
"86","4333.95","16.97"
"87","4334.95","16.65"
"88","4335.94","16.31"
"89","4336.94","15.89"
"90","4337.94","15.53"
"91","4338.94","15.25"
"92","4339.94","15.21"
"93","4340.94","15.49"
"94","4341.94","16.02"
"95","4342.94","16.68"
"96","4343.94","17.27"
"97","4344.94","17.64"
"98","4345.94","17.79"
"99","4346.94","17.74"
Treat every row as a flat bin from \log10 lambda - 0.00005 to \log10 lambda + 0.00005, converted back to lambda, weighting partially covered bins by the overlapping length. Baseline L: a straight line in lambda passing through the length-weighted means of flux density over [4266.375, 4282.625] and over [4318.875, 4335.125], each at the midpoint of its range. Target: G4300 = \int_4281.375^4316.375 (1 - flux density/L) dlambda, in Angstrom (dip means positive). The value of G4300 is 7.3 Angstrom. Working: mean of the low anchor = 15.1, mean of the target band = 12.4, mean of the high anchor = 16.3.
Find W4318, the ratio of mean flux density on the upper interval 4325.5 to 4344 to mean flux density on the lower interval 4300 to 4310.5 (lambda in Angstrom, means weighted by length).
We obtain 1.62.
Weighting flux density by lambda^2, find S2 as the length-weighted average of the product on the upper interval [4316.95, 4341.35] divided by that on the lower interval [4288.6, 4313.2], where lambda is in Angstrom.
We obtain 1.43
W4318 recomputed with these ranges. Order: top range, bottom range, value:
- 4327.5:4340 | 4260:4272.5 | 1.09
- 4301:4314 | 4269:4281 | 0.71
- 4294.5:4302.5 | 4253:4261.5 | 0.70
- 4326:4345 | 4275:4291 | 1.10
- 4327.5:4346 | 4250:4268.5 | 1.08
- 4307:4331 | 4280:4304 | 1.16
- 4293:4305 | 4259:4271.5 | 0.73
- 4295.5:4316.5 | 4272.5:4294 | 0.78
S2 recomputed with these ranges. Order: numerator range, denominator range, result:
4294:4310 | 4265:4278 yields 0.72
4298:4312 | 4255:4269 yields 0.68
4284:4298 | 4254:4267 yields 0.88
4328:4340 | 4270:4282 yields 1.10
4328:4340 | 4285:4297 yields 1.23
